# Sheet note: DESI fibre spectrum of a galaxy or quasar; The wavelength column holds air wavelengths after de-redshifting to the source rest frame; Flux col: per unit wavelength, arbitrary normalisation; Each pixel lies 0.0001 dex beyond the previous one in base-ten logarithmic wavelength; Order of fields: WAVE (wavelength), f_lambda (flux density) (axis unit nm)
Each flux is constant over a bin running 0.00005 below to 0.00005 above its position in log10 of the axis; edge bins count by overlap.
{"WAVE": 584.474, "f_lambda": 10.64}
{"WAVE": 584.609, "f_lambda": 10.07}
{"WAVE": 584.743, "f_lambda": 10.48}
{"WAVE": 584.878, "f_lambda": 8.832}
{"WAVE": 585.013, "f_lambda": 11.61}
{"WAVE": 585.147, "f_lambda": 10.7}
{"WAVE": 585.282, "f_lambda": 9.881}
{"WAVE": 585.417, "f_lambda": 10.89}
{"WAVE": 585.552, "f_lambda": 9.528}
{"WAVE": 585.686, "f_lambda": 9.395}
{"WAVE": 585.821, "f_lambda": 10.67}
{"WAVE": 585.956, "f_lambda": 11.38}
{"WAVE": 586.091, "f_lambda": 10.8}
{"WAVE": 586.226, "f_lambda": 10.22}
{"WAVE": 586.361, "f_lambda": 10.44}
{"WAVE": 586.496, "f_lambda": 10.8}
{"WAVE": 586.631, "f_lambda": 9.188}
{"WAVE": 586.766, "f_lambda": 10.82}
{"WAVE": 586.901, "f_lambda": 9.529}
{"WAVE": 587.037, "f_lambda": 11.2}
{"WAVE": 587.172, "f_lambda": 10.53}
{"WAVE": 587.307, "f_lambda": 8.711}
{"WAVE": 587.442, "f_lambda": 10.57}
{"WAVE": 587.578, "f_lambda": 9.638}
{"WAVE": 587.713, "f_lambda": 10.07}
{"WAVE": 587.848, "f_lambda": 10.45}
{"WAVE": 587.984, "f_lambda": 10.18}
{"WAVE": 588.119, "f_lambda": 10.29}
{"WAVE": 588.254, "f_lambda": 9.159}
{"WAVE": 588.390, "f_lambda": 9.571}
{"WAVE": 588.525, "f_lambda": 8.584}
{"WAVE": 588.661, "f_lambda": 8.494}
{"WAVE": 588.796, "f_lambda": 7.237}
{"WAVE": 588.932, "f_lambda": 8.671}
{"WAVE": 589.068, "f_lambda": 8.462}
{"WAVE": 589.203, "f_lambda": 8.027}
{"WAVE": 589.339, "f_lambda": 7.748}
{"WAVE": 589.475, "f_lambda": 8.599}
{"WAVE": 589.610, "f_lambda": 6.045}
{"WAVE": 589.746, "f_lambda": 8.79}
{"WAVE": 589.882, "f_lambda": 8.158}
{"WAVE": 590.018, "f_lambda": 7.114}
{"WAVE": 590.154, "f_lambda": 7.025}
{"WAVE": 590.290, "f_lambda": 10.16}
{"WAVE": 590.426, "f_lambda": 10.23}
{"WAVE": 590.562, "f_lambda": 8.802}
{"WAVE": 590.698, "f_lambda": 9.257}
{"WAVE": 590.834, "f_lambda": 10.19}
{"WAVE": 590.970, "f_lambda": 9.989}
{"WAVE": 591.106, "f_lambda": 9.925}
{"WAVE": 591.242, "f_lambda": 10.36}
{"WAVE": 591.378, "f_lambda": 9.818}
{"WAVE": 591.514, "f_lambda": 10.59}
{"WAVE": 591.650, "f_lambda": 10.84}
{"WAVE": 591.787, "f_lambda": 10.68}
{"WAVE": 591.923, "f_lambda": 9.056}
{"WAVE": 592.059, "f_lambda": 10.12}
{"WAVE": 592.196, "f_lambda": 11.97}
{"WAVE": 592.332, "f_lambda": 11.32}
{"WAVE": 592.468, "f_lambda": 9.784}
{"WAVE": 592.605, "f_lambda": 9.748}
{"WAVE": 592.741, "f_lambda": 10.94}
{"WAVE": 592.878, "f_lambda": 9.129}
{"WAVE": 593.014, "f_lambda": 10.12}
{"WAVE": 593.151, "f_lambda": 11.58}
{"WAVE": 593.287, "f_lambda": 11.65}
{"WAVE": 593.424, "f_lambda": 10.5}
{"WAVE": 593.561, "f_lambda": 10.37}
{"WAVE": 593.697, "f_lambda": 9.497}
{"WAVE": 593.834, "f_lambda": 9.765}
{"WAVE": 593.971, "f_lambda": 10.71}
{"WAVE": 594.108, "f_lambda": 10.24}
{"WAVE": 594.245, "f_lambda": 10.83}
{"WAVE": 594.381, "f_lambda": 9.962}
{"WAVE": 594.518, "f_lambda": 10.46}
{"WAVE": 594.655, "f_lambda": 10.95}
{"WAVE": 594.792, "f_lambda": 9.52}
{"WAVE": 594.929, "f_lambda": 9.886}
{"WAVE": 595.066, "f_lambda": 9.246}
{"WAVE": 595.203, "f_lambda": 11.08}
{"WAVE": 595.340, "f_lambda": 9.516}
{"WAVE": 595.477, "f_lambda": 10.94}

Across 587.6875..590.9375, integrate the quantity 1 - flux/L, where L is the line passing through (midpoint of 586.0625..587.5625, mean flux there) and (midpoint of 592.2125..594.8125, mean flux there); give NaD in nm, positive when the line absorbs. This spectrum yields 0.47 nm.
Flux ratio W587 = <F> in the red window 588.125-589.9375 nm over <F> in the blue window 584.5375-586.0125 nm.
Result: 0.81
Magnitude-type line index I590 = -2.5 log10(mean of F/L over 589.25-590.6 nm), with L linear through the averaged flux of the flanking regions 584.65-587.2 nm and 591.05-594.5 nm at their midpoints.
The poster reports 0.249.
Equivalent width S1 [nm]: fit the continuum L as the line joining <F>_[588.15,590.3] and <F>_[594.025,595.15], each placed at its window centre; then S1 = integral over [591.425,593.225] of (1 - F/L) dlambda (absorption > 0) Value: -0.21 nm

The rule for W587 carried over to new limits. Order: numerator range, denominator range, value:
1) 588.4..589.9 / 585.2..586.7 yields 0.79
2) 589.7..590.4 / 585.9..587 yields 0.80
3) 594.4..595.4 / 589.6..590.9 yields 1.16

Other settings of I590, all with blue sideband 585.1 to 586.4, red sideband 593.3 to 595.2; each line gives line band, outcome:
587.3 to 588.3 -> 0.04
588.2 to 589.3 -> 0.21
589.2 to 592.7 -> 0.09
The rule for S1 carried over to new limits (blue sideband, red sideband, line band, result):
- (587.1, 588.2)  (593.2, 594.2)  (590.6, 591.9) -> 0.02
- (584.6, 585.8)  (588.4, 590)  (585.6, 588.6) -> -0.30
